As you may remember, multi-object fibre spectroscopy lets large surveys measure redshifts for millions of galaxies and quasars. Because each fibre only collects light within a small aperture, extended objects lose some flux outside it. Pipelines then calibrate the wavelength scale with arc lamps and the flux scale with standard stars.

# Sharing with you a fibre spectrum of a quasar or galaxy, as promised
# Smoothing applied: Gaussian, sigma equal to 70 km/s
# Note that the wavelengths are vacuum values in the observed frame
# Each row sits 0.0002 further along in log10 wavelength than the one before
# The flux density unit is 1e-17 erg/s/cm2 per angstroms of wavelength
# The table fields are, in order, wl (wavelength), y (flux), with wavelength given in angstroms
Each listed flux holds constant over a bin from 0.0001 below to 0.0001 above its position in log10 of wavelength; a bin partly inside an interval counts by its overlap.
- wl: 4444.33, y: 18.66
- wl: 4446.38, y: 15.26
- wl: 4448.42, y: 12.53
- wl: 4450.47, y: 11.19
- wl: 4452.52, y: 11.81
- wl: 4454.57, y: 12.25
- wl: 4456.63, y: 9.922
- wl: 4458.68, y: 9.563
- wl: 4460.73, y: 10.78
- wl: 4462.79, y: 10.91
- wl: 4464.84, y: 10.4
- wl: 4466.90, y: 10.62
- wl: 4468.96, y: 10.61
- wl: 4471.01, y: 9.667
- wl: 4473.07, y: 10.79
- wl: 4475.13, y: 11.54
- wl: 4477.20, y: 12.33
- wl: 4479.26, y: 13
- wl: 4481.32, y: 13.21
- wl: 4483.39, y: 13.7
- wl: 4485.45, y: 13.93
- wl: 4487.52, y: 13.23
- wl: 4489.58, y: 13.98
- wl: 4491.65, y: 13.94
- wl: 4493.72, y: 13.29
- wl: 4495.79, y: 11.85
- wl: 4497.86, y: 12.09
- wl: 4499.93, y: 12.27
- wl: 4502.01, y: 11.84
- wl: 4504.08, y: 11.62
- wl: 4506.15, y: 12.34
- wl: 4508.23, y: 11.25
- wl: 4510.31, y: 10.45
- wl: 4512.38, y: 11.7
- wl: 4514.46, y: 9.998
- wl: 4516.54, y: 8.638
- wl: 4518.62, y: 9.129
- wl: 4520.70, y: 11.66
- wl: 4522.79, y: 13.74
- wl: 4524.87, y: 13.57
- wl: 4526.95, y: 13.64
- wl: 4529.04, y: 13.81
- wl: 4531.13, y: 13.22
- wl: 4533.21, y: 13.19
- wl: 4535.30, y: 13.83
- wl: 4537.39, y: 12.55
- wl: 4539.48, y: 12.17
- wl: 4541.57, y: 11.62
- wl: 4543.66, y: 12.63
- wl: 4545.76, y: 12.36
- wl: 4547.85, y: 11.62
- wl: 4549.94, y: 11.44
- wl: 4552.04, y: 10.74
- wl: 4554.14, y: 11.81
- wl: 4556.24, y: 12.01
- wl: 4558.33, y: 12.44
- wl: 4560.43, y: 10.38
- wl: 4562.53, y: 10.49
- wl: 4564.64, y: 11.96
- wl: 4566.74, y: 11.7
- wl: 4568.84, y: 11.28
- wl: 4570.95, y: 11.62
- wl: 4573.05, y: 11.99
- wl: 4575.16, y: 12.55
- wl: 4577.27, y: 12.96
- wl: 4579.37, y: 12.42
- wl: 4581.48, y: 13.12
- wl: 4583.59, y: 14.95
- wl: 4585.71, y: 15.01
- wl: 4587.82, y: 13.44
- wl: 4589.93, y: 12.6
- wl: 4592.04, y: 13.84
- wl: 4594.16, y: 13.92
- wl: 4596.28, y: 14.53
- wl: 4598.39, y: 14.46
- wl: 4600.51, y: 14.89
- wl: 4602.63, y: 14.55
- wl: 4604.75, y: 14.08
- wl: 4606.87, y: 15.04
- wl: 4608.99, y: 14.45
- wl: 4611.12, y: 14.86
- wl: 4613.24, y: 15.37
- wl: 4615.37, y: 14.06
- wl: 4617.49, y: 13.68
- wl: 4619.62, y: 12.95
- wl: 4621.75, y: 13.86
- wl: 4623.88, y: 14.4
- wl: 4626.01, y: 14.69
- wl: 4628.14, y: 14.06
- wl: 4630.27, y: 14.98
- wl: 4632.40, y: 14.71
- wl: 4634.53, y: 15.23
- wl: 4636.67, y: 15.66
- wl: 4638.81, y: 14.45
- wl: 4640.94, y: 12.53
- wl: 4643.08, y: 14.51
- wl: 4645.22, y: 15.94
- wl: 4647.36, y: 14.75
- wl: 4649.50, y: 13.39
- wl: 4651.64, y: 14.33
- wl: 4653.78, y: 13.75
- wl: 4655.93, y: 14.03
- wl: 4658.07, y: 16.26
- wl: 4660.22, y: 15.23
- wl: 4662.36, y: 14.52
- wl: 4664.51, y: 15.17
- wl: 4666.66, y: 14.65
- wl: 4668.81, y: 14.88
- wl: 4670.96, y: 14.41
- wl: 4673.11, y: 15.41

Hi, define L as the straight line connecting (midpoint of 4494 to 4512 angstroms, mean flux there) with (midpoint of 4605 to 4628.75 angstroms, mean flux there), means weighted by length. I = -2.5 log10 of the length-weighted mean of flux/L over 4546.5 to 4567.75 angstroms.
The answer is 0.13 mag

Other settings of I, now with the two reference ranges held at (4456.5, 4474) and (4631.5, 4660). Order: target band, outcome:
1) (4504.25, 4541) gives -0.027 mag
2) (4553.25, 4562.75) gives 0.094 mag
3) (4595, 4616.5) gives -0.073 mag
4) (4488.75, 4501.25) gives -0.162 mag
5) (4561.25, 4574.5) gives 0.114 mag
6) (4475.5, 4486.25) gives -0.215 mag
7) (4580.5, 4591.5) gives -0.051 mag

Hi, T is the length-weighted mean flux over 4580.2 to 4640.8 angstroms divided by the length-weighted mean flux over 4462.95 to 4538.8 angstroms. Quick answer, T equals 1.18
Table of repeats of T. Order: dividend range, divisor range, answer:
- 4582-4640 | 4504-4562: 1.21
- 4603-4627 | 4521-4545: 1.10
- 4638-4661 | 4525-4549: 1.13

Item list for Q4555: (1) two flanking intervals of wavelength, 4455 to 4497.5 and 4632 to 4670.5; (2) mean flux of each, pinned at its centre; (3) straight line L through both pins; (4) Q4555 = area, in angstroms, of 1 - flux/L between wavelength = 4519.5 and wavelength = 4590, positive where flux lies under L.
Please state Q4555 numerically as 3.4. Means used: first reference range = 11.9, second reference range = 14.7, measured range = 12.5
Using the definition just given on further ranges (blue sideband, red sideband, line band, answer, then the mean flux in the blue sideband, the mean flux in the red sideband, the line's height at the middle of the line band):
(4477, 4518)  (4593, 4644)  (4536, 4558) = 1.9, 12.2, 14.4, 13.1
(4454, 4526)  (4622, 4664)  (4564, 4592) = 1.2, 11.7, 14.6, 13.4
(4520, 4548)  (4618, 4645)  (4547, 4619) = 3.0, 12.9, 14.4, 13.6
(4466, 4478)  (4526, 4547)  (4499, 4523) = 1.9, 10.9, 12.9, 12.1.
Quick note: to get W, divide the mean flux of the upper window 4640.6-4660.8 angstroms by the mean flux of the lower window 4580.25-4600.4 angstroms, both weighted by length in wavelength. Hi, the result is 1.04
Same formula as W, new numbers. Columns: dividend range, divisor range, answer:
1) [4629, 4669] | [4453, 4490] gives 1.26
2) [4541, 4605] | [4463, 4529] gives 1.06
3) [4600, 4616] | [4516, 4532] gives 1.20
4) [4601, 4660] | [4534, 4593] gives 1.17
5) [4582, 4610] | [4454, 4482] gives 1.29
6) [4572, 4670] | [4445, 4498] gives 1.18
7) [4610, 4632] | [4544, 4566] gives 1.24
